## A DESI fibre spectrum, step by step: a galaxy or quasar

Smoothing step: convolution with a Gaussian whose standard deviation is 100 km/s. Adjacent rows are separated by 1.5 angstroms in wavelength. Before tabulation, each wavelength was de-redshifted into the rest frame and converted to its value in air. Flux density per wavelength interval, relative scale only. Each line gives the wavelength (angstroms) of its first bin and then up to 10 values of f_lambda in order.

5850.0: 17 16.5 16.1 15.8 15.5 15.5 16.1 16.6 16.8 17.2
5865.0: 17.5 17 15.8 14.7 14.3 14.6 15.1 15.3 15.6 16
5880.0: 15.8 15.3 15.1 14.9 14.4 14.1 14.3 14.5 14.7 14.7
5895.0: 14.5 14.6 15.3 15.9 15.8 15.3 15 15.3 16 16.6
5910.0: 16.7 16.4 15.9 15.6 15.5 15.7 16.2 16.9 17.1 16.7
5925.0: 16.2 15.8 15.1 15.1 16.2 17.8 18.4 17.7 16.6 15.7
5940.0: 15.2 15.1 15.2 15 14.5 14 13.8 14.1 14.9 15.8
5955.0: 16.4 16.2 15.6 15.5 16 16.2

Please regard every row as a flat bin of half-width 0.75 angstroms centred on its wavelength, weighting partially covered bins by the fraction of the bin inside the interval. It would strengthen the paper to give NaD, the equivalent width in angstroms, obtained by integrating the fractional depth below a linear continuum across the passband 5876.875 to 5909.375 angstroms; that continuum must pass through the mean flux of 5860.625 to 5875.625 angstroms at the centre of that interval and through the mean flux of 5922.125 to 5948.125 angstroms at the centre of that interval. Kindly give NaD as 1.5 angstroms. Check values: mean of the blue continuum 15.9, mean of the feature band 15.2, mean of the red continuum 15.9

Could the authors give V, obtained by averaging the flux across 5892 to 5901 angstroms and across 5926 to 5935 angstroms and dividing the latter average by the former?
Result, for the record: 1.09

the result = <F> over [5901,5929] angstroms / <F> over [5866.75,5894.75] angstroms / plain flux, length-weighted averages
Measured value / 1.1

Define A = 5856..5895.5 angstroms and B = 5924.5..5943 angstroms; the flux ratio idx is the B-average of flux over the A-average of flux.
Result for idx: 1.05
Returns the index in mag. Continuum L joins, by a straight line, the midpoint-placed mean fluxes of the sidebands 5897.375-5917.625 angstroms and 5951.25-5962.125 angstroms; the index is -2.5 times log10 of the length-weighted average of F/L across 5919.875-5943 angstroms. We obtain -0.04 mag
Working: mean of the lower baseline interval 15.8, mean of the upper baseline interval 15.8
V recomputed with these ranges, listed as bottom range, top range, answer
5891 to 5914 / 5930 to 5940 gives 1.09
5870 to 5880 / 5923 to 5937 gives 1.09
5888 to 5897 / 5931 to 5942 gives 1.15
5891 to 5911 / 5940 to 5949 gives 0.95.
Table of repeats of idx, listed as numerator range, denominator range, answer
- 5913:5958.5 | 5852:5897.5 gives 1.03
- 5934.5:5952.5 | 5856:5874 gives 0.95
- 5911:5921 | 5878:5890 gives 1.07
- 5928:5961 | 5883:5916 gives 1.03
